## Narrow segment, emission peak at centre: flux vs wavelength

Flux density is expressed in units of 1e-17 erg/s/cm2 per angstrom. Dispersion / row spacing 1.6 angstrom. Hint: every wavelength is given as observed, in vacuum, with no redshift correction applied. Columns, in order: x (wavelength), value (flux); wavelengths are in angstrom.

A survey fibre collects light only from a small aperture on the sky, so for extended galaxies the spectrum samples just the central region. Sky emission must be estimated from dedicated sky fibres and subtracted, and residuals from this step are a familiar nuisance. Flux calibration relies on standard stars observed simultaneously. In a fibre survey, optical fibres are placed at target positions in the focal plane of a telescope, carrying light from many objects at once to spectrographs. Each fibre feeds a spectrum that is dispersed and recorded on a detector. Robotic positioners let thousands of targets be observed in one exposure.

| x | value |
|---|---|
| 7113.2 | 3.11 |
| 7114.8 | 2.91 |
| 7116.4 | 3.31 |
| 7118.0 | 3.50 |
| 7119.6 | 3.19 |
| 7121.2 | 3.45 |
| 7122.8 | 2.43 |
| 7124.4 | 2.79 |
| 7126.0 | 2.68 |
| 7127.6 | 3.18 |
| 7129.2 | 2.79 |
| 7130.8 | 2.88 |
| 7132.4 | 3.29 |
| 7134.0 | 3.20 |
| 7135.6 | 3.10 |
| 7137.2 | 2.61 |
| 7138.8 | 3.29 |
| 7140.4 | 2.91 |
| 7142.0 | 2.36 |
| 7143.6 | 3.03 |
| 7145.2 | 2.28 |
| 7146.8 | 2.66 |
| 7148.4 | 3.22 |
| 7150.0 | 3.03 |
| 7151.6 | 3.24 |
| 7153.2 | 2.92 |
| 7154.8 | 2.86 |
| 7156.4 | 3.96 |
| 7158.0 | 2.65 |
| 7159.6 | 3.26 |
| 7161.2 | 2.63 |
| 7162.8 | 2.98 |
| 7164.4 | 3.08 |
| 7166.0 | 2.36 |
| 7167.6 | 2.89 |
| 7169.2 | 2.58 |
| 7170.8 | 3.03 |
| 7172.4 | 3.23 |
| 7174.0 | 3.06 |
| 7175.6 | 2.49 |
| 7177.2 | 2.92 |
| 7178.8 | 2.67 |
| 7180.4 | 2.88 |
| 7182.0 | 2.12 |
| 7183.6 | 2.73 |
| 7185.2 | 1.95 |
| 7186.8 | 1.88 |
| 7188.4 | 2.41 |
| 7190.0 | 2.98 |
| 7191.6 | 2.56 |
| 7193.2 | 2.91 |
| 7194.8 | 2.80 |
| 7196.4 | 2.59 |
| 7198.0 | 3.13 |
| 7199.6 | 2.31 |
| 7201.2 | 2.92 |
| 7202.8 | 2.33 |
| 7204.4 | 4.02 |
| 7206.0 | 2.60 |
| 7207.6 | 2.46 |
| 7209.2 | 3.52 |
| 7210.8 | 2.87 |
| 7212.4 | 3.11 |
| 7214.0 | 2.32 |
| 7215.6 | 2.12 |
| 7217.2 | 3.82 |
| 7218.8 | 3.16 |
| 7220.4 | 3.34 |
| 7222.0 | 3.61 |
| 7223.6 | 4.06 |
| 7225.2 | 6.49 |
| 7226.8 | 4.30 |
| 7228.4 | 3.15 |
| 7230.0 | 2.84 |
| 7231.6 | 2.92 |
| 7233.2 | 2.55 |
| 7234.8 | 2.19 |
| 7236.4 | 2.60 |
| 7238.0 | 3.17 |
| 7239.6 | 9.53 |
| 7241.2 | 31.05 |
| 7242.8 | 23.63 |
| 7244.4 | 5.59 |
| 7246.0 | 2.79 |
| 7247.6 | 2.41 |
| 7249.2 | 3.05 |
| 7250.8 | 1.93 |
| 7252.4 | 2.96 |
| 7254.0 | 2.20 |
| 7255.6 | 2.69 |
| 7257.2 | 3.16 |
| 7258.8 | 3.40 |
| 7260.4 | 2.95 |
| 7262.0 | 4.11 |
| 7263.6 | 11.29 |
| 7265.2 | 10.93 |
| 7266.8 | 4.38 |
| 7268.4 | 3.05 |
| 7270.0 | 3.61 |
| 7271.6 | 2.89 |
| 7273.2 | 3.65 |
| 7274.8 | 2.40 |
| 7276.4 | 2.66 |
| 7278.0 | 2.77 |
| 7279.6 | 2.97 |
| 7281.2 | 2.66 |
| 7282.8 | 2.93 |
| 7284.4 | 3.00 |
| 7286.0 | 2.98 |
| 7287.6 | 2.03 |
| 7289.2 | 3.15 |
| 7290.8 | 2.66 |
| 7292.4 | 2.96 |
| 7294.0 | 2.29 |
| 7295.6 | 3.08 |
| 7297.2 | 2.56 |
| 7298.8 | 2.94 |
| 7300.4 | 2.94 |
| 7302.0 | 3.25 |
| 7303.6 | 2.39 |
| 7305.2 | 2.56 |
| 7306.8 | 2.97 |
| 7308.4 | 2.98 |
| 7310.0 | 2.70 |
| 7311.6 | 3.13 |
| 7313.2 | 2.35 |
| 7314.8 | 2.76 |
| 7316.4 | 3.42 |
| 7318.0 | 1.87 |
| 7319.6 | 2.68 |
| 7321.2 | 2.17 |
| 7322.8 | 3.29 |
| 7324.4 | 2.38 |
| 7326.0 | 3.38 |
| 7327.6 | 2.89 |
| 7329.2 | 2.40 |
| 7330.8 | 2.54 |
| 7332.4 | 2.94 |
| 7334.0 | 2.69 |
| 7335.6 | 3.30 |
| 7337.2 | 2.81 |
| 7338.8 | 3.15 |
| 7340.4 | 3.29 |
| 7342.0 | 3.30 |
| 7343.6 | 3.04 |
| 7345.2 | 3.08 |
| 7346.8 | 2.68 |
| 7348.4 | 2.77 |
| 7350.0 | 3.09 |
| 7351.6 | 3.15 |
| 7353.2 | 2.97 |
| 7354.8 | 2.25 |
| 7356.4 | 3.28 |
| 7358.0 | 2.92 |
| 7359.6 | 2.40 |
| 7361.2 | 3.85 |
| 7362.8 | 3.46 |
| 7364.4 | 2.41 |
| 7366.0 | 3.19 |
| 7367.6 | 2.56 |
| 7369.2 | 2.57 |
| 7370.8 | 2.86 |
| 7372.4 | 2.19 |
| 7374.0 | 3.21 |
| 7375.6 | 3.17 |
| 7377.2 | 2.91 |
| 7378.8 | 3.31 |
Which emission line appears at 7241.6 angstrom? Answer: H-alpha 6563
